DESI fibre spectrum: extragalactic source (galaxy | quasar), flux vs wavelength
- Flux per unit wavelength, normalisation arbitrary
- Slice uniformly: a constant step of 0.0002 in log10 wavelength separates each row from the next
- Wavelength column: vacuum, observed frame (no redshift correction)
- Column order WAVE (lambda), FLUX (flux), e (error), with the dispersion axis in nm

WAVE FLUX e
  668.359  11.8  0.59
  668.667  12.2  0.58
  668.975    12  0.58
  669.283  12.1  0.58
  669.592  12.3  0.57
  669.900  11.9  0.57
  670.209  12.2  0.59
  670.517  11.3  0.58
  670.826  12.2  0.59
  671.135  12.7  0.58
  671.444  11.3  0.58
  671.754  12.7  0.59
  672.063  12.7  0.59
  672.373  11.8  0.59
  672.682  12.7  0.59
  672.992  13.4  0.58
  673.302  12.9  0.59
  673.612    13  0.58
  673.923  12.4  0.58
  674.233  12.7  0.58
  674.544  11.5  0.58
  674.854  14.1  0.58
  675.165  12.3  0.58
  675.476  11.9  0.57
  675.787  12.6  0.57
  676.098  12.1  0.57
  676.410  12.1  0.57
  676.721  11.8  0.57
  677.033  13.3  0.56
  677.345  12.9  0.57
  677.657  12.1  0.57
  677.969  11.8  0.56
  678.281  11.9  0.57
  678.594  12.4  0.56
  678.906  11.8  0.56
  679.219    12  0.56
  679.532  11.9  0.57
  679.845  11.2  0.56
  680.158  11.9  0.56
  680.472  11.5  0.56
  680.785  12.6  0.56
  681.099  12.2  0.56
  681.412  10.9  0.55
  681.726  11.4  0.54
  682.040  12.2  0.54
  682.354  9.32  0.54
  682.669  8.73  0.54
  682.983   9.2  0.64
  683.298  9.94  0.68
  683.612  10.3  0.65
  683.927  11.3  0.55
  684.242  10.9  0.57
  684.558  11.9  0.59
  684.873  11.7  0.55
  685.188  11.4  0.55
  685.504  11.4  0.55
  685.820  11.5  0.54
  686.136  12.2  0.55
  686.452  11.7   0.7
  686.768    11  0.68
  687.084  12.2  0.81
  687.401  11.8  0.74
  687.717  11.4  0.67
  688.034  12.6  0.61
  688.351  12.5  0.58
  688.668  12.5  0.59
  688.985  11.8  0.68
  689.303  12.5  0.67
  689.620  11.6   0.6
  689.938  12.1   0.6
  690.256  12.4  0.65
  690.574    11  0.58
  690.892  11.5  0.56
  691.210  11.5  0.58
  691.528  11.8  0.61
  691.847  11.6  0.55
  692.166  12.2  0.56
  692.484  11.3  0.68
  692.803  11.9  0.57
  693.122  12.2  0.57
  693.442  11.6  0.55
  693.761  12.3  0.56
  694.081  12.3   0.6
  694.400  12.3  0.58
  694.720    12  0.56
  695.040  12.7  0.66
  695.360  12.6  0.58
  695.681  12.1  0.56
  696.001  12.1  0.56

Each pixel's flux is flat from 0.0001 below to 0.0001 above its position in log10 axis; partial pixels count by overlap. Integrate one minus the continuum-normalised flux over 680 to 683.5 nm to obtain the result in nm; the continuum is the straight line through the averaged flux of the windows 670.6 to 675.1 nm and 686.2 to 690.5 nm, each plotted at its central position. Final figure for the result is 0.38 nm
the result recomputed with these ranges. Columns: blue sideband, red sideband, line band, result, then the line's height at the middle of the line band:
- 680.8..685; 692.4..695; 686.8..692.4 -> -0.16 nm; 11.6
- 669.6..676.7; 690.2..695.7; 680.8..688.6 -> 0.54 nm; 12.1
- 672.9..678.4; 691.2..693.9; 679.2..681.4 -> 0.09 nm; 12.3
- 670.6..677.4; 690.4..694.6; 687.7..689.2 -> -0.04 nm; 12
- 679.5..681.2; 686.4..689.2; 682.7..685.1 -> 0.25 nm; 11.9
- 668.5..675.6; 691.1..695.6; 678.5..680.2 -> 0.06 nm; 12.2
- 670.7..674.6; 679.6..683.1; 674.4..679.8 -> -0.23 nm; 11.8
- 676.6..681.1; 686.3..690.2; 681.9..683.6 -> 0.30 nm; 12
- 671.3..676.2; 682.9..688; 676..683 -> 0.16 nm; 11.9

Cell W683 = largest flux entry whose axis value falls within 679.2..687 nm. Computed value 12.6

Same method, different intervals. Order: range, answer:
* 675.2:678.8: 13.3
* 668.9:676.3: 14.1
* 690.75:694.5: 12.3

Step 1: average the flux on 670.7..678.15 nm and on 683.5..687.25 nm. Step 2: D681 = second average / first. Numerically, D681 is 0.9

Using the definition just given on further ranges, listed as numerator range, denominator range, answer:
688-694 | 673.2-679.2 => 0.96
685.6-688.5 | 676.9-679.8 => 0.97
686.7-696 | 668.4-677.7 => 0.97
